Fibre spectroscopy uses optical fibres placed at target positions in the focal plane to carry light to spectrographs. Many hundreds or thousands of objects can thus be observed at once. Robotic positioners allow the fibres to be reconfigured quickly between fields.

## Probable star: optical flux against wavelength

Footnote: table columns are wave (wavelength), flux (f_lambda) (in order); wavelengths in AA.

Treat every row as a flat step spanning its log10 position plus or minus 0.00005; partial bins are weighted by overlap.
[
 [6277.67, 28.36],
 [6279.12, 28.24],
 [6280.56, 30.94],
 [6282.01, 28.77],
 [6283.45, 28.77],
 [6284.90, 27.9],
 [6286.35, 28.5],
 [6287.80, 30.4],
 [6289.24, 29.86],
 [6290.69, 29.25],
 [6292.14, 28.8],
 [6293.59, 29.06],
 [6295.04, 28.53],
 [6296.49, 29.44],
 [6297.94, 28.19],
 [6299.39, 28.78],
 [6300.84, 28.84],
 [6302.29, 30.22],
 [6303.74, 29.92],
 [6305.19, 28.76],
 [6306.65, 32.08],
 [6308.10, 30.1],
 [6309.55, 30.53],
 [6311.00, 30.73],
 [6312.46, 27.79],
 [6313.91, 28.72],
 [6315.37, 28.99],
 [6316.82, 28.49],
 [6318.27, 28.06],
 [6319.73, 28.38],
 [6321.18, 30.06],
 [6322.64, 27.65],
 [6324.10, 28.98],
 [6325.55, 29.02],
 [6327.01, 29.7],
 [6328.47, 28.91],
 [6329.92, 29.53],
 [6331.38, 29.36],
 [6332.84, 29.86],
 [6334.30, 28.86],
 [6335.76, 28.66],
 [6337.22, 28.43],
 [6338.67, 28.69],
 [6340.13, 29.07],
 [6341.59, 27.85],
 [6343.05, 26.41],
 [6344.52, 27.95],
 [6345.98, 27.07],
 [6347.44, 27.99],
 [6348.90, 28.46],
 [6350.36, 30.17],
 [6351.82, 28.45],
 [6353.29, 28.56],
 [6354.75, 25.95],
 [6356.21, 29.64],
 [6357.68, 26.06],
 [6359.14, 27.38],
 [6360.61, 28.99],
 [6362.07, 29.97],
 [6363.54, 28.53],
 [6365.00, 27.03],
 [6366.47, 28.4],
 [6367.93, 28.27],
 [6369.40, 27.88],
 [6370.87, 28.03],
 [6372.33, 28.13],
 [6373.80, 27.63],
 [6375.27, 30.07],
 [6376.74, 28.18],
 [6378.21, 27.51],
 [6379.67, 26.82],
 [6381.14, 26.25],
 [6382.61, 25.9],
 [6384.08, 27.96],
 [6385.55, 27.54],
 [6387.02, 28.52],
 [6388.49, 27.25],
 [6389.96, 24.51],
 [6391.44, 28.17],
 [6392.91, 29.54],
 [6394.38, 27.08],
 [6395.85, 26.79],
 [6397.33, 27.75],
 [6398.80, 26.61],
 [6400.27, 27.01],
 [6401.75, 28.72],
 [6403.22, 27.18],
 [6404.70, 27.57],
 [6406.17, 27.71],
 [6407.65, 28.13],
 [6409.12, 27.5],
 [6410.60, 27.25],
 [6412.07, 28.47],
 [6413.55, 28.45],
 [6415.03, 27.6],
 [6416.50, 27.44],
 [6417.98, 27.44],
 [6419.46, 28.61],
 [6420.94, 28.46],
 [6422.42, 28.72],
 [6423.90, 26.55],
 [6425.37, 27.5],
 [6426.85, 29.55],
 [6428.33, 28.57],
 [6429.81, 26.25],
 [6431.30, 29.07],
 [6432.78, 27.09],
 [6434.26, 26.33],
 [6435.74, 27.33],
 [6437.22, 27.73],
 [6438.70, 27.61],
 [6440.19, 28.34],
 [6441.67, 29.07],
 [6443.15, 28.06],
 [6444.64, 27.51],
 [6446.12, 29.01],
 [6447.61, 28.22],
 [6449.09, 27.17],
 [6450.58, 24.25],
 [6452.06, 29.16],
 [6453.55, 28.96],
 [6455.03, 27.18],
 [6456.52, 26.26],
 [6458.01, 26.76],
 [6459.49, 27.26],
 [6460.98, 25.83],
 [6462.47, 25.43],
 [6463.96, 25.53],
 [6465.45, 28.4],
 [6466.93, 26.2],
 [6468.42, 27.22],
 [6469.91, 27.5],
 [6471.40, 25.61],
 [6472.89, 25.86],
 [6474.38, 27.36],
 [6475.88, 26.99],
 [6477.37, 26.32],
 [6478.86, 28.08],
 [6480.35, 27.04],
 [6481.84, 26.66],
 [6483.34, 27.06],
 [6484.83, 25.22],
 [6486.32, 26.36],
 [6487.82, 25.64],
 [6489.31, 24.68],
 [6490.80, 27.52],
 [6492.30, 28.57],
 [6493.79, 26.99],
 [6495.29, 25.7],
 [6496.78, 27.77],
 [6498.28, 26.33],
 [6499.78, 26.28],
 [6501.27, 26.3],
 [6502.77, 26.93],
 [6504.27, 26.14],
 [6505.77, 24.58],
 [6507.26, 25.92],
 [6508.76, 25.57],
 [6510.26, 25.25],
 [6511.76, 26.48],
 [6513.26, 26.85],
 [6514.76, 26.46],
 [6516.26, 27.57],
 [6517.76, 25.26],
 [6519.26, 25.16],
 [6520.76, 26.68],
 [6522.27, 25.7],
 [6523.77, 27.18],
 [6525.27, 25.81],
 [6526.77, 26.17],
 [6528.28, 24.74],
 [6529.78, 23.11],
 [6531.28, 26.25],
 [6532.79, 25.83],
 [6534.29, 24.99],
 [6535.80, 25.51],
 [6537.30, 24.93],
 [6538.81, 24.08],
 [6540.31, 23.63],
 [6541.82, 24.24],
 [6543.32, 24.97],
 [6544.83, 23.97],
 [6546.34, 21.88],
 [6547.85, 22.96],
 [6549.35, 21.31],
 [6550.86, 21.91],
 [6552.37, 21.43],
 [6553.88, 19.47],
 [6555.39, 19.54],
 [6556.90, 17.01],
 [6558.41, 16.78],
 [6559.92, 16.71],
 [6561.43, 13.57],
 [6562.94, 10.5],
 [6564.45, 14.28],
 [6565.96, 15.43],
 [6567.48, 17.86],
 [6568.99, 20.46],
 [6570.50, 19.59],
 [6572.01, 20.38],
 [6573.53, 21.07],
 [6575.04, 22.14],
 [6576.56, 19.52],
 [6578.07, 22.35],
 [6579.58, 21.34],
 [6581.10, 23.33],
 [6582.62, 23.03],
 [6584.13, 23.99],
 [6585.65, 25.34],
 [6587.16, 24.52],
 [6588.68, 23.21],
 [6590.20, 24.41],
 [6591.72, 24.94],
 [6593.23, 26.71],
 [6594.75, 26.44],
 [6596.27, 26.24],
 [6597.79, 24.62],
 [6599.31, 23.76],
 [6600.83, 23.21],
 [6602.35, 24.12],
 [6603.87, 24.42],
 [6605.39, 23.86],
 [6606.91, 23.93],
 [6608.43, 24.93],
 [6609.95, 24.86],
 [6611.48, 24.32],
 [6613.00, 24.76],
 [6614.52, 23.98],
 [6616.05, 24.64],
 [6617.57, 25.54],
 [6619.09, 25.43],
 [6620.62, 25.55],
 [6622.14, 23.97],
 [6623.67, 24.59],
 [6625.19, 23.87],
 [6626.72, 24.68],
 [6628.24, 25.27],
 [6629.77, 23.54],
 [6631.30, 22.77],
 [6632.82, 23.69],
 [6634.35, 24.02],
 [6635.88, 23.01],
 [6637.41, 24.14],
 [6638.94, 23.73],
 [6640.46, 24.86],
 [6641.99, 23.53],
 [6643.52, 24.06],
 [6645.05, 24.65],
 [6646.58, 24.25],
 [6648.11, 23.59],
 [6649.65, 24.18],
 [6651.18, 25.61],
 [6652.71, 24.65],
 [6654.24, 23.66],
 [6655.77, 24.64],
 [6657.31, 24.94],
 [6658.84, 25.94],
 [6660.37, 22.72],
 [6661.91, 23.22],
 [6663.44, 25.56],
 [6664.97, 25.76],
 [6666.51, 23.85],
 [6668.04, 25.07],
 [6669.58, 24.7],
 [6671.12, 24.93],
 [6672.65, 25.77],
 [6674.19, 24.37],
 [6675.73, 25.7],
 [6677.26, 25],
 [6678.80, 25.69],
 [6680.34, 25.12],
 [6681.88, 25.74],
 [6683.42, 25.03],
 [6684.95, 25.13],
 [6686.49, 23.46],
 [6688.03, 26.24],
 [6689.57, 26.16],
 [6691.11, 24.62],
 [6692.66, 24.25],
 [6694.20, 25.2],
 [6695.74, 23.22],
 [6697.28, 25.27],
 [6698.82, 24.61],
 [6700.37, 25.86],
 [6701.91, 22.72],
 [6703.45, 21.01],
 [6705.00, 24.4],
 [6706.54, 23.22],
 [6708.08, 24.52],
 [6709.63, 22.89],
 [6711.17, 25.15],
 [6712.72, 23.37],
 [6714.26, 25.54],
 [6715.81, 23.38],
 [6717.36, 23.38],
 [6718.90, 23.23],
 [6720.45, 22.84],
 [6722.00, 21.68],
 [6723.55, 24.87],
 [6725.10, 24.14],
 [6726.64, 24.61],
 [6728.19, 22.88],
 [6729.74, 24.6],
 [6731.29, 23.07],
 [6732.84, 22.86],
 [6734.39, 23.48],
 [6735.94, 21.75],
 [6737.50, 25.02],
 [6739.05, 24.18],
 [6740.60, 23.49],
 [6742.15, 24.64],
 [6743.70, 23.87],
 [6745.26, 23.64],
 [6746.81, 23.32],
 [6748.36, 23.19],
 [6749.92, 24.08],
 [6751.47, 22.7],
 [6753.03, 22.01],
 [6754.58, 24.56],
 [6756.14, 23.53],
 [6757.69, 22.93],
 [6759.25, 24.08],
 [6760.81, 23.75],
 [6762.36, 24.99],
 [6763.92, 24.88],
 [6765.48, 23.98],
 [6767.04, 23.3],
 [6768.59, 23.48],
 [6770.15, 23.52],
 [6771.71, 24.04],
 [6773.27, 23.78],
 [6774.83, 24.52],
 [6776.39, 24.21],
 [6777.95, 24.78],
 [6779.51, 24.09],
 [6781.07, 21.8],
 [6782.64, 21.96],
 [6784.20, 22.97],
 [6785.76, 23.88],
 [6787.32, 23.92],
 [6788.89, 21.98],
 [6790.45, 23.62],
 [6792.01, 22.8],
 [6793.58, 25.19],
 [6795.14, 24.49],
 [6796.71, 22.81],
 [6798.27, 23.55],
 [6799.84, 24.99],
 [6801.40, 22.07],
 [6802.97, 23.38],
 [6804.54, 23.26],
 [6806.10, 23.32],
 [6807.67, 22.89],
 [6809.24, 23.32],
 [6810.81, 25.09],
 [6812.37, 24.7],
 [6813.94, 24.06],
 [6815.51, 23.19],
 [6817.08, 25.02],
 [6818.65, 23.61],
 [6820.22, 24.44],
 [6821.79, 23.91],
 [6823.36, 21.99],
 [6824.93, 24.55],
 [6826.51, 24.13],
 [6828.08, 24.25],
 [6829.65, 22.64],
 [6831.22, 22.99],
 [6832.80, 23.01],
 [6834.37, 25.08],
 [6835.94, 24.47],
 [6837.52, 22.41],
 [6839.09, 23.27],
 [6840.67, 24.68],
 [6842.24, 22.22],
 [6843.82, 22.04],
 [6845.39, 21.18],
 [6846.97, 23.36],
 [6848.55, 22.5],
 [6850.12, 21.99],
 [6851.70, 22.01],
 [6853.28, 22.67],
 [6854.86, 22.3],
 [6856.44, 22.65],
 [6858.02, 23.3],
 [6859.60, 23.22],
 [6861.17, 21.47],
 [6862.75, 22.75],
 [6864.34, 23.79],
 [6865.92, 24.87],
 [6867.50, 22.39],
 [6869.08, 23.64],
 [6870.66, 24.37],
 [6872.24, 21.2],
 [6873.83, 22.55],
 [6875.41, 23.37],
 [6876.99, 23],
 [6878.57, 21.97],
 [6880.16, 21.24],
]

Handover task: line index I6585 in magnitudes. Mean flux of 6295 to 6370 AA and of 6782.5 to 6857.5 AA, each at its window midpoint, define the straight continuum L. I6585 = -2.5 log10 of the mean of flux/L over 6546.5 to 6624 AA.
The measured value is 0.172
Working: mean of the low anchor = 28.7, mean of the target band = 22.1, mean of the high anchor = 23.4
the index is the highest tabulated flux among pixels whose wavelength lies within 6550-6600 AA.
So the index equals 26.71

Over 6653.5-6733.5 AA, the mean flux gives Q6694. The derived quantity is 24.3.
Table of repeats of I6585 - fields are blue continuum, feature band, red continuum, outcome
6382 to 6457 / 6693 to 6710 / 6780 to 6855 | 0.03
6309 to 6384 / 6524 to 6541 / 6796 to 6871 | 0.06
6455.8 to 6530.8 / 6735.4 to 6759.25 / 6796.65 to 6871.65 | 0.02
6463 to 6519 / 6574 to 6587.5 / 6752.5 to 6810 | 0.13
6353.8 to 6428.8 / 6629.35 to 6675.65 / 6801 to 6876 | 0.03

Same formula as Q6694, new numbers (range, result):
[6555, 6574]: 17.1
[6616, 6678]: 24.5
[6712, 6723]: 23.4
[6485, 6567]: 23.8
